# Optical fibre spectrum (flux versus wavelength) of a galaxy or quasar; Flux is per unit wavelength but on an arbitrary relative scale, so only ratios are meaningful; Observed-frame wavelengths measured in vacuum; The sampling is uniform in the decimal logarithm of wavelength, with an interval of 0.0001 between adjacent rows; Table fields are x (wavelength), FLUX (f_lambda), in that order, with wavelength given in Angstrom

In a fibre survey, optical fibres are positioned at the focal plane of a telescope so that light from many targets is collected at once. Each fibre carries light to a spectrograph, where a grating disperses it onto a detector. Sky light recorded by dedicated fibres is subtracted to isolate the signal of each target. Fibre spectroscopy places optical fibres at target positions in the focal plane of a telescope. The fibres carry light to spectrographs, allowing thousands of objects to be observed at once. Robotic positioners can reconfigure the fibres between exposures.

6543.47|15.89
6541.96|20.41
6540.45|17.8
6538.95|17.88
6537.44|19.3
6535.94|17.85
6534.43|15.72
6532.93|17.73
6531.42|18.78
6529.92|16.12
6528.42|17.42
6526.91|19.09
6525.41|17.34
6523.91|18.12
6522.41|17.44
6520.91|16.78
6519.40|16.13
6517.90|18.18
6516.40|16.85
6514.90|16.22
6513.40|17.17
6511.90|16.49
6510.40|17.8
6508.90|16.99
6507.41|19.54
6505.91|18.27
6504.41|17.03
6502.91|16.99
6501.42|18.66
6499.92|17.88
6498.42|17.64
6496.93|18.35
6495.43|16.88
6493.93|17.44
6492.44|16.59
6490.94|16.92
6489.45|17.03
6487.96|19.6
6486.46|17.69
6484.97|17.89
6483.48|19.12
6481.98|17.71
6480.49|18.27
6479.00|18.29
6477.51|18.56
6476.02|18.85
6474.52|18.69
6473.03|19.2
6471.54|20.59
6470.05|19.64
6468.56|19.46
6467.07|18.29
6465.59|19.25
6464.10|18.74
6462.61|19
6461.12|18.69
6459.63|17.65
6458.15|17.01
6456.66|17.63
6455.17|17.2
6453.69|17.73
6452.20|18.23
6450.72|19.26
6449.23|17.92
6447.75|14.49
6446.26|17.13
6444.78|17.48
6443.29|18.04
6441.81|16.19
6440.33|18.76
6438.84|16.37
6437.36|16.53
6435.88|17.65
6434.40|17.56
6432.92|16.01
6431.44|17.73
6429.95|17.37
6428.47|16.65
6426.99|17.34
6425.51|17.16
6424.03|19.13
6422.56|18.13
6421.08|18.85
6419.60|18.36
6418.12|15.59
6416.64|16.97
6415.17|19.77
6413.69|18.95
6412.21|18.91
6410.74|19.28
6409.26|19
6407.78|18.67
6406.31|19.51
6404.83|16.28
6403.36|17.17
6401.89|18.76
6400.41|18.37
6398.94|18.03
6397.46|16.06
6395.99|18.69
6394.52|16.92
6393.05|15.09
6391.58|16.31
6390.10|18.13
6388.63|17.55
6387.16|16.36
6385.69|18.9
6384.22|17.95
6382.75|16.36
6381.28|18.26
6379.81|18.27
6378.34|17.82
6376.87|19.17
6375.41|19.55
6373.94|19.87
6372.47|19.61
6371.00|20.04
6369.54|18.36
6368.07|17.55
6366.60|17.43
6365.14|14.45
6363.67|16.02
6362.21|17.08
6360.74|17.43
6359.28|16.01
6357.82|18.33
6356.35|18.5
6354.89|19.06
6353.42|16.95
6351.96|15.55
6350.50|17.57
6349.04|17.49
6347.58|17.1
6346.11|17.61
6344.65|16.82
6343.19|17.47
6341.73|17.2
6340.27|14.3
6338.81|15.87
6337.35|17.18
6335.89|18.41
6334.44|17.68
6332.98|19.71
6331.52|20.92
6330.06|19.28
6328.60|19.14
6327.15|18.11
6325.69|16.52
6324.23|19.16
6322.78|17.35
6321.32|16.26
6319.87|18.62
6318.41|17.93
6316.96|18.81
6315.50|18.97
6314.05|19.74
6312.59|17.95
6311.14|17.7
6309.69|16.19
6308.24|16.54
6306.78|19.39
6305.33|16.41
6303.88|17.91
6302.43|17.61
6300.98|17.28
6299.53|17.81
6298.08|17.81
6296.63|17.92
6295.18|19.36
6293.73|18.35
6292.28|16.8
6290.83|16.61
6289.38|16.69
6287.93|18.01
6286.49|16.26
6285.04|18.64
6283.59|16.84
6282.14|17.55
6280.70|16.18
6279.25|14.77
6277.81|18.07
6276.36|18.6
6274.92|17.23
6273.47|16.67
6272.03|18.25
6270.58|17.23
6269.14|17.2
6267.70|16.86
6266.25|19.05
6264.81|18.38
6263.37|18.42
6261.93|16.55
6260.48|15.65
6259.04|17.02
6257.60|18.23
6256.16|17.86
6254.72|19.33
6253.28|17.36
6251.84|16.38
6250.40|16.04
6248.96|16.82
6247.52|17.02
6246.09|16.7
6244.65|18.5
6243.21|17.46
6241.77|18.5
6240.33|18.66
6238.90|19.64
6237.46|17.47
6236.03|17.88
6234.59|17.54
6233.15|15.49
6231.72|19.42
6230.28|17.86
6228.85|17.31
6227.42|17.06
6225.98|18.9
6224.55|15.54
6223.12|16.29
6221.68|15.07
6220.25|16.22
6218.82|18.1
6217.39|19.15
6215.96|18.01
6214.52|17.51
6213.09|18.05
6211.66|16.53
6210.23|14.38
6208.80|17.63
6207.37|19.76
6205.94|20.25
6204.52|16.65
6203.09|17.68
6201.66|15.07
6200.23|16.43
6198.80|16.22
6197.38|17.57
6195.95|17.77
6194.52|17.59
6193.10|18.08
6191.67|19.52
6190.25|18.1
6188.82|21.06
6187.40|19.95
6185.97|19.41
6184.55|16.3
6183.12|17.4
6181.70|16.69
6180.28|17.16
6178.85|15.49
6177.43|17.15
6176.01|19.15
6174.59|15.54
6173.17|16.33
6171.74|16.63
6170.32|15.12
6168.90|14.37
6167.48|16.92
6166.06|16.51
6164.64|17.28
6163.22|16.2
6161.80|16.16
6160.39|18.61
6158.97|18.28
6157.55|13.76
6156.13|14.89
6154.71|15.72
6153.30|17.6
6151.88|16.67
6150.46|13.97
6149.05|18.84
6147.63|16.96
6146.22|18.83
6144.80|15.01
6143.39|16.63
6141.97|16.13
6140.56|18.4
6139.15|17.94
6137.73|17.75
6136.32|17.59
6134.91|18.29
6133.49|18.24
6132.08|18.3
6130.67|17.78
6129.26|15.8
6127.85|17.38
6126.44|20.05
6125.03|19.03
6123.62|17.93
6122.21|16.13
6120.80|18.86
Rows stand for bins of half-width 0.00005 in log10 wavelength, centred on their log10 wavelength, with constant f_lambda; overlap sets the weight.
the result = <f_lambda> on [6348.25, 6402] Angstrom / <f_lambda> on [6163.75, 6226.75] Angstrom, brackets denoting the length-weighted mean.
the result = 1.02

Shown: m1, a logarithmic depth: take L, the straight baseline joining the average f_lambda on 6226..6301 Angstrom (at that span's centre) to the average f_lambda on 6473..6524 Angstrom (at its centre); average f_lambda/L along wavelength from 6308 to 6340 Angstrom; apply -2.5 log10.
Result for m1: -0.03 mag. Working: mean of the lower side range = 17.5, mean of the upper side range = 17.7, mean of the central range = 18.1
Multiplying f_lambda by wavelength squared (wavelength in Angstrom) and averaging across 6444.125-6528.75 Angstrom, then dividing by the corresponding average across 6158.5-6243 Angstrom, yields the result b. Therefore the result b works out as 1.1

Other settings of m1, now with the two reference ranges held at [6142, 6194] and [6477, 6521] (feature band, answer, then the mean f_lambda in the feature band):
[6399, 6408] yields -0.040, 18.1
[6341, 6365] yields 0.010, 17.2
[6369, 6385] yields -0.076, 18.7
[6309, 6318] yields -0.058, 18.2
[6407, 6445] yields -0.018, 17.8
